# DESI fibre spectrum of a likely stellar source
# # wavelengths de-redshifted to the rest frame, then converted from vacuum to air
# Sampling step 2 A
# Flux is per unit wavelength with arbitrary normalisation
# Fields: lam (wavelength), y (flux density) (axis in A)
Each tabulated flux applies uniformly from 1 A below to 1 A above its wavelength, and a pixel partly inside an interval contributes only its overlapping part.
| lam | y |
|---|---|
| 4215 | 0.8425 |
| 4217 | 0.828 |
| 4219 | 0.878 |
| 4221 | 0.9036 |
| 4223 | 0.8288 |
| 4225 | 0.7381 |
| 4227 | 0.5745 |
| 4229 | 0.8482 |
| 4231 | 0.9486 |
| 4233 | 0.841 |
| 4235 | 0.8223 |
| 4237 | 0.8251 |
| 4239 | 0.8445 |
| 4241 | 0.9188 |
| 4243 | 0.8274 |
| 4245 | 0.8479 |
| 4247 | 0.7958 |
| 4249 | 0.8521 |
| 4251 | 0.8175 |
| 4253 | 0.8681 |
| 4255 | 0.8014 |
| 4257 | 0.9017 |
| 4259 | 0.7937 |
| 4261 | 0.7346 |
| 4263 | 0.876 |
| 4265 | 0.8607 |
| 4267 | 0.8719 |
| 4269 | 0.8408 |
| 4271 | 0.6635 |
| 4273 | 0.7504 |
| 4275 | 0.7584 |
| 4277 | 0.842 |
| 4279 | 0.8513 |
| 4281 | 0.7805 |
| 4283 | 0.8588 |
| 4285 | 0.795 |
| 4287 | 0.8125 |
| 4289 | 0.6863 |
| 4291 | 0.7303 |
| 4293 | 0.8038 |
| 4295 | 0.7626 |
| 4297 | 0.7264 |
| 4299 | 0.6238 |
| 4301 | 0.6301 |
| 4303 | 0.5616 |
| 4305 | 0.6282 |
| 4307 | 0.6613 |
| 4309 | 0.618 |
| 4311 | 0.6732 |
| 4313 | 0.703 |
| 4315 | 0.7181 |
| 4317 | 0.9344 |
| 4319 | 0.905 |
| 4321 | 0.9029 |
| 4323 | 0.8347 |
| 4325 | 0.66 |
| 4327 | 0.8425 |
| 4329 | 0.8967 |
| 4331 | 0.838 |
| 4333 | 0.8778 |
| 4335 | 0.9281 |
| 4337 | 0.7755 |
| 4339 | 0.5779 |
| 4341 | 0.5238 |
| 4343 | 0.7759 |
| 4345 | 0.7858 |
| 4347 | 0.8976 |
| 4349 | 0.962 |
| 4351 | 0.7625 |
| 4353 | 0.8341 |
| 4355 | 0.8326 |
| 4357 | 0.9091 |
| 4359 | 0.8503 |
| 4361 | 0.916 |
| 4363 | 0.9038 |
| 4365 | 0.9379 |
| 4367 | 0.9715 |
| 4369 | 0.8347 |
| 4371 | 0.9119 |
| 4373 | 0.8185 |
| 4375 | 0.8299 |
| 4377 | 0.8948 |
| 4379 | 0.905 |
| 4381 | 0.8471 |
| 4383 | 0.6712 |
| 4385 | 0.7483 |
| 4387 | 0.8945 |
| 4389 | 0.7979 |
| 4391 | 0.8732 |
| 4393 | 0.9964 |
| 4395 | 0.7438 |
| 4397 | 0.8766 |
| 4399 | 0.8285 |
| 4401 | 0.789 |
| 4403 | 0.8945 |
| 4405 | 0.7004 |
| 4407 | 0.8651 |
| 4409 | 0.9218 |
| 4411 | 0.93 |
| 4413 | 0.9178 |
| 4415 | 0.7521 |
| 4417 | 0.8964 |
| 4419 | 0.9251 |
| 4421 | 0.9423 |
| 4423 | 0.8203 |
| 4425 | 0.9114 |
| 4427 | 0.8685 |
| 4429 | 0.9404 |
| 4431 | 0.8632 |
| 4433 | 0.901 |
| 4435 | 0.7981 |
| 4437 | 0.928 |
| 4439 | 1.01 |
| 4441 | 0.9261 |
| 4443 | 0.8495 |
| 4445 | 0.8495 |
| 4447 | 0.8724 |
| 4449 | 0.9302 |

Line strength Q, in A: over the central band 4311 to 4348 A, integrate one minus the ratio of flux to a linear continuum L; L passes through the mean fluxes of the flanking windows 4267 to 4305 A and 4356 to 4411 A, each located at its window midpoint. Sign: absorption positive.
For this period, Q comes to 0.08 A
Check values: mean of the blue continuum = 0.749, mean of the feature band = 0.795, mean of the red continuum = 0.858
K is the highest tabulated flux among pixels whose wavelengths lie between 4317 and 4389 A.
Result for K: 0.9715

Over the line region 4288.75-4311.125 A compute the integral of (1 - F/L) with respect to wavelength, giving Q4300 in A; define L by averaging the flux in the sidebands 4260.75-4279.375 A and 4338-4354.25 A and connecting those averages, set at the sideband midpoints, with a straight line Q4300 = 3.3 A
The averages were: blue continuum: 0.806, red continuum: 0.766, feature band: 0.675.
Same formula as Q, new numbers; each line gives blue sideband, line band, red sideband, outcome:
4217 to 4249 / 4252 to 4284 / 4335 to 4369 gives 0.5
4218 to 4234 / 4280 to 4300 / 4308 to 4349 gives 1.1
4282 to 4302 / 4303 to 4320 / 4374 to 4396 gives 1.0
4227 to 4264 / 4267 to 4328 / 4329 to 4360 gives 5.1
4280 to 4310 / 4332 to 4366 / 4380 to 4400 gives -2.1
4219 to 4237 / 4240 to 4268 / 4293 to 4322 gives -2.0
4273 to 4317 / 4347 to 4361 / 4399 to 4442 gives -1.1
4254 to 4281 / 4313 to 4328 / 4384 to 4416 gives 0.1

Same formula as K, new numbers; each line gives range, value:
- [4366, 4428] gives 0.9964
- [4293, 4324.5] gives 0.9344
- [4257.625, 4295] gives 0.876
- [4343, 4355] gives 0.962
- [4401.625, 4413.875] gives 0.93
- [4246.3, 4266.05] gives 0.9017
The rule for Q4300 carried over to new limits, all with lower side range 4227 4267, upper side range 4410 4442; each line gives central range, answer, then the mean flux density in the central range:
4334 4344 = 1.7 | 0.716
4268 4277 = 0.9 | 0.763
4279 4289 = 0.5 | 0.803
